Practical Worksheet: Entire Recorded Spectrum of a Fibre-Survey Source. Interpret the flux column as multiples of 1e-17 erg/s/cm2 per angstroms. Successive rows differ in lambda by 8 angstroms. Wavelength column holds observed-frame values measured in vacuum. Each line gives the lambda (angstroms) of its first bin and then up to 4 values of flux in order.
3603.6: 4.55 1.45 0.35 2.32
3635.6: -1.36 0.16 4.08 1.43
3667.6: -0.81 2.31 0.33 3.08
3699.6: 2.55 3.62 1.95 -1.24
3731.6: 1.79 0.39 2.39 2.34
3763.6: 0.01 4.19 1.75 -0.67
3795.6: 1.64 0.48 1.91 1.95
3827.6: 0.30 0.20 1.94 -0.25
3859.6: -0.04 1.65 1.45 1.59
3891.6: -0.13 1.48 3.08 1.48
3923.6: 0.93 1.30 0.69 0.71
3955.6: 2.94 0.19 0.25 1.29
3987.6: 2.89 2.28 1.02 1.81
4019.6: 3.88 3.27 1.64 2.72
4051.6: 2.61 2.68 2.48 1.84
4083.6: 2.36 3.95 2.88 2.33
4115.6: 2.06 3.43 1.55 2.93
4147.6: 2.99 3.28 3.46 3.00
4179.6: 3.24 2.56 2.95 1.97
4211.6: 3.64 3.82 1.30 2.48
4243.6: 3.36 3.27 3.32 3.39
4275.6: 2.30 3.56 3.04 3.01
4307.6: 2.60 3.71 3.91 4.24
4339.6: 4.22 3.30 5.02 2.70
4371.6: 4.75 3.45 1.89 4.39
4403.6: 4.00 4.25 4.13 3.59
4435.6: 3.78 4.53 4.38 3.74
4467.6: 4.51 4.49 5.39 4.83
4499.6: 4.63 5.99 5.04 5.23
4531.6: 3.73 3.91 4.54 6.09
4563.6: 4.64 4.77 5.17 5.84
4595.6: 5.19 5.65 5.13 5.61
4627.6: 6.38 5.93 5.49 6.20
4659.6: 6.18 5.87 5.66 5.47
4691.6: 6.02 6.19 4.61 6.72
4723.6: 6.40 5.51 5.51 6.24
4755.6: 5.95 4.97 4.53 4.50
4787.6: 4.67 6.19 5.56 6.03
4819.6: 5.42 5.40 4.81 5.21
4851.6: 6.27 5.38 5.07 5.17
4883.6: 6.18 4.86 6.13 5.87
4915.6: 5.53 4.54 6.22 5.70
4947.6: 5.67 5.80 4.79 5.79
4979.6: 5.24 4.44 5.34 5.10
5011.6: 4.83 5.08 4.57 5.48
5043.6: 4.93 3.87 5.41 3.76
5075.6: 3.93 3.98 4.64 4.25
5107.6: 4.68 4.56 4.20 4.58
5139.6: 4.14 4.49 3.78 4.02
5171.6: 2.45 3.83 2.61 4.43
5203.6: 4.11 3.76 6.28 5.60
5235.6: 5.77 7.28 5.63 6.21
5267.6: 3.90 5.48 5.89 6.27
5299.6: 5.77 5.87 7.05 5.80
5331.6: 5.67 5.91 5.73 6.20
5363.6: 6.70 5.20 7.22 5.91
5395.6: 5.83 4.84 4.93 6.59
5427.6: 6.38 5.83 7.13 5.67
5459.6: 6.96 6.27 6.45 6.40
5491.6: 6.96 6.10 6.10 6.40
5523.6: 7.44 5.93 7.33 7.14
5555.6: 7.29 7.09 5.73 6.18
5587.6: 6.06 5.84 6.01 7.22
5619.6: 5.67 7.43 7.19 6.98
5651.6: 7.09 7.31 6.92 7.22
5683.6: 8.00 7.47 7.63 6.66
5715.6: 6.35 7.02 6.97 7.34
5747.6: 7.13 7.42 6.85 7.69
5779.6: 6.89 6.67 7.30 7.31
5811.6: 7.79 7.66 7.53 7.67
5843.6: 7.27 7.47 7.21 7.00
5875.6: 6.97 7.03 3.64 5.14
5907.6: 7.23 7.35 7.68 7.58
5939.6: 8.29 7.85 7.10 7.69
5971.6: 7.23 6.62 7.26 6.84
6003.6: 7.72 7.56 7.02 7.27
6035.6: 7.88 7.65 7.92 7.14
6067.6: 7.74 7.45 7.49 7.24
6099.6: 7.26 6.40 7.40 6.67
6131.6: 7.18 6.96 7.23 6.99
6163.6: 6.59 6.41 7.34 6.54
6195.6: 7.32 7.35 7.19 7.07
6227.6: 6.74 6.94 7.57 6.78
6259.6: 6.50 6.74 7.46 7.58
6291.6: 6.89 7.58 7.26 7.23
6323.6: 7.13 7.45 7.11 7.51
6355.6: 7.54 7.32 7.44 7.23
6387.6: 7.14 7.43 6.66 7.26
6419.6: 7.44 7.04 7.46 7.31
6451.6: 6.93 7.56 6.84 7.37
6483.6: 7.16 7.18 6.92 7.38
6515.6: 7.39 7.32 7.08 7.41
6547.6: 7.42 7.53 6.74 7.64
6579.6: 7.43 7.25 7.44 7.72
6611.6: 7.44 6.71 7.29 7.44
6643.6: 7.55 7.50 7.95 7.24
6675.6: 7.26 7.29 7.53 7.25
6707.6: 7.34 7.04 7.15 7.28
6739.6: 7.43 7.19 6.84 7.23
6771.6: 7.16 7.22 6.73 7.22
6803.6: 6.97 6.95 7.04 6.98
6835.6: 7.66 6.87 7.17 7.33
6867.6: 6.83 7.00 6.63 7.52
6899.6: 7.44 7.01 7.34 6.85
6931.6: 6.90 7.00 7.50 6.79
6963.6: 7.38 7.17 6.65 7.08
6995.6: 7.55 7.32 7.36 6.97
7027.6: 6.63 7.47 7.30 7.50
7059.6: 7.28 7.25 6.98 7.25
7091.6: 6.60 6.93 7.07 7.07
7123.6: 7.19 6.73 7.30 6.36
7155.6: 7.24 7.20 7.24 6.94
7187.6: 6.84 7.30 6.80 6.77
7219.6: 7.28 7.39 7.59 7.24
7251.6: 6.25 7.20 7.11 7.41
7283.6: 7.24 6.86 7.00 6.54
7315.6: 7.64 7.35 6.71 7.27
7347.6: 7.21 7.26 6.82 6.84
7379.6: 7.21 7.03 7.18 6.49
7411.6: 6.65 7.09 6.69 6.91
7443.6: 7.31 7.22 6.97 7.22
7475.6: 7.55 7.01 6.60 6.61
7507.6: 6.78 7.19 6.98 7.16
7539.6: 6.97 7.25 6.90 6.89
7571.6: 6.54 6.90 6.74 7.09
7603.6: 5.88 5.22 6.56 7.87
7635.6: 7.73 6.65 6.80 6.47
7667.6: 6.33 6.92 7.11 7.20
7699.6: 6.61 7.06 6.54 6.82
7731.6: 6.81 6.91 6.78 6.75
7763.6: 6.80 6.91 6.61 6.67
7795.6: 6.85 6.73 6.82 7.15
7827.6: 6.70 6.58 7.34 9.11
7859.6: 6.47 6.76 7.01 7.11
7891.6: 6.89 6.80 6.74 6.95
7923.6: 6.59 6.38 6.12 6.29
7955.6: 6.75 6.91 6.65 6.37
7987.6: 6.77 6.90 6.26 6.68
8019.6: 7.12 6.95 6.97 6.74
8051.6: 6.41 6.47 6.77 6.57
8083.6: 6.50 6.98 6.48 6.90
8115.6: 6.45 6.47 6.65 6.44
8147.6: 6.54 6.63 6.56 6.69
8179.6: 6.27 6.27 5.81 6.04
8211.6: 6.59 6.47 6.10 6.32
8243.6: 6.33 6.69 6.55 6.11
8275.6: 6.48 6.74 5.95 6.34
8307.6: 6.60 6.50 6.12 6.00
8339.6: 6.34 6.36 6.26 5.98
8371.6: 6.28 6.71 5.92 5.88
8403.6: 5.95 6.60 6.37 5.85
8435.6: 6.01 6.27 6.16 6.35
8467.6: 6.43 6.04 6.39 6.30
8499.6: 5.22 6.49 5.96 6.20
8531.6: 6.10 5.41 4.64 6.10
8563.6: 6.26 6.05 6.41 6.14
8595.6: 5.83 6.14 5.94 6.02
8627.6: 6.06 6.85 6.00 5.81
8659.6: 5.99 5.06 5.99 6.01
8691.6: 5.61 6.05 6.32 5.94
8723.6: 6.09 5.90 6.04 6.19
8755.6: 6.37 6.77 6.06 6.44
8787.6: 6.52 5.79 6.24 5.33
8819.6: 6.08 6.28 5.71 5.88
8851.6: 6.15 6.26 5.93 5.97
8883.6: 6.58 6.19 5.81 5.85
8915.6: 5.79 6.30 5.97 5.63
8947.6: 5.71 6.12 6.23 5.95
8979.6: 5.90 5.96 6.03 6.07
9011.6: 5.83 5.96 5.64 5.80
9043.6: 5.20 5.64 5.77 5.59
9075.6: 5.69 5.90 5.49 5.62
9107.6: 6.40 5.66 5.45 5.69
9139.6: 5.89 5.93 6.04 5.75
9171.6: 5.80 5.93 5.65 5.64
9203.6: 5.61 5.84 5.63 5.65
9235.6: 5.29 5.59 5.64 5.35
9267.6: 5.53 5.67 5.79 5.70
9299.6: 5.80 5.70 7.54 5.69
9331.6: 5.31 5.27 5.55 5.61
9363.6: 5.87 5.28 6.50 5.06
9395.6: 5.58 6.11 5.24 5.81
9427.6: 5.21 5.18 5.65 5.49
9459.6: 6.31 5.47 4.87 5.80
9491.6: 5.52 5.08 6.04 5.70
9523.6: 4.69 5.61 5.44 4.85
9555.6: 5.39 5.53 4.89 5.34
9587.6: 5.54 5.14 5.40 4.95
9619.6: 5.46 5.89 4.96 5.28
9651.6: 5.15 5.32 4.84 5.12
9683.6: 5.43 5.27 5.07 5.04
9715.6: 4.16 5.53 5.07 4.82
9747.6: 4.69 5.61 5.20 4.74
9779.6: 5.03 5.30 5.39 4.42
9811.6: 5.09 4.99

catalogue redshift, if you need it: 0.000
